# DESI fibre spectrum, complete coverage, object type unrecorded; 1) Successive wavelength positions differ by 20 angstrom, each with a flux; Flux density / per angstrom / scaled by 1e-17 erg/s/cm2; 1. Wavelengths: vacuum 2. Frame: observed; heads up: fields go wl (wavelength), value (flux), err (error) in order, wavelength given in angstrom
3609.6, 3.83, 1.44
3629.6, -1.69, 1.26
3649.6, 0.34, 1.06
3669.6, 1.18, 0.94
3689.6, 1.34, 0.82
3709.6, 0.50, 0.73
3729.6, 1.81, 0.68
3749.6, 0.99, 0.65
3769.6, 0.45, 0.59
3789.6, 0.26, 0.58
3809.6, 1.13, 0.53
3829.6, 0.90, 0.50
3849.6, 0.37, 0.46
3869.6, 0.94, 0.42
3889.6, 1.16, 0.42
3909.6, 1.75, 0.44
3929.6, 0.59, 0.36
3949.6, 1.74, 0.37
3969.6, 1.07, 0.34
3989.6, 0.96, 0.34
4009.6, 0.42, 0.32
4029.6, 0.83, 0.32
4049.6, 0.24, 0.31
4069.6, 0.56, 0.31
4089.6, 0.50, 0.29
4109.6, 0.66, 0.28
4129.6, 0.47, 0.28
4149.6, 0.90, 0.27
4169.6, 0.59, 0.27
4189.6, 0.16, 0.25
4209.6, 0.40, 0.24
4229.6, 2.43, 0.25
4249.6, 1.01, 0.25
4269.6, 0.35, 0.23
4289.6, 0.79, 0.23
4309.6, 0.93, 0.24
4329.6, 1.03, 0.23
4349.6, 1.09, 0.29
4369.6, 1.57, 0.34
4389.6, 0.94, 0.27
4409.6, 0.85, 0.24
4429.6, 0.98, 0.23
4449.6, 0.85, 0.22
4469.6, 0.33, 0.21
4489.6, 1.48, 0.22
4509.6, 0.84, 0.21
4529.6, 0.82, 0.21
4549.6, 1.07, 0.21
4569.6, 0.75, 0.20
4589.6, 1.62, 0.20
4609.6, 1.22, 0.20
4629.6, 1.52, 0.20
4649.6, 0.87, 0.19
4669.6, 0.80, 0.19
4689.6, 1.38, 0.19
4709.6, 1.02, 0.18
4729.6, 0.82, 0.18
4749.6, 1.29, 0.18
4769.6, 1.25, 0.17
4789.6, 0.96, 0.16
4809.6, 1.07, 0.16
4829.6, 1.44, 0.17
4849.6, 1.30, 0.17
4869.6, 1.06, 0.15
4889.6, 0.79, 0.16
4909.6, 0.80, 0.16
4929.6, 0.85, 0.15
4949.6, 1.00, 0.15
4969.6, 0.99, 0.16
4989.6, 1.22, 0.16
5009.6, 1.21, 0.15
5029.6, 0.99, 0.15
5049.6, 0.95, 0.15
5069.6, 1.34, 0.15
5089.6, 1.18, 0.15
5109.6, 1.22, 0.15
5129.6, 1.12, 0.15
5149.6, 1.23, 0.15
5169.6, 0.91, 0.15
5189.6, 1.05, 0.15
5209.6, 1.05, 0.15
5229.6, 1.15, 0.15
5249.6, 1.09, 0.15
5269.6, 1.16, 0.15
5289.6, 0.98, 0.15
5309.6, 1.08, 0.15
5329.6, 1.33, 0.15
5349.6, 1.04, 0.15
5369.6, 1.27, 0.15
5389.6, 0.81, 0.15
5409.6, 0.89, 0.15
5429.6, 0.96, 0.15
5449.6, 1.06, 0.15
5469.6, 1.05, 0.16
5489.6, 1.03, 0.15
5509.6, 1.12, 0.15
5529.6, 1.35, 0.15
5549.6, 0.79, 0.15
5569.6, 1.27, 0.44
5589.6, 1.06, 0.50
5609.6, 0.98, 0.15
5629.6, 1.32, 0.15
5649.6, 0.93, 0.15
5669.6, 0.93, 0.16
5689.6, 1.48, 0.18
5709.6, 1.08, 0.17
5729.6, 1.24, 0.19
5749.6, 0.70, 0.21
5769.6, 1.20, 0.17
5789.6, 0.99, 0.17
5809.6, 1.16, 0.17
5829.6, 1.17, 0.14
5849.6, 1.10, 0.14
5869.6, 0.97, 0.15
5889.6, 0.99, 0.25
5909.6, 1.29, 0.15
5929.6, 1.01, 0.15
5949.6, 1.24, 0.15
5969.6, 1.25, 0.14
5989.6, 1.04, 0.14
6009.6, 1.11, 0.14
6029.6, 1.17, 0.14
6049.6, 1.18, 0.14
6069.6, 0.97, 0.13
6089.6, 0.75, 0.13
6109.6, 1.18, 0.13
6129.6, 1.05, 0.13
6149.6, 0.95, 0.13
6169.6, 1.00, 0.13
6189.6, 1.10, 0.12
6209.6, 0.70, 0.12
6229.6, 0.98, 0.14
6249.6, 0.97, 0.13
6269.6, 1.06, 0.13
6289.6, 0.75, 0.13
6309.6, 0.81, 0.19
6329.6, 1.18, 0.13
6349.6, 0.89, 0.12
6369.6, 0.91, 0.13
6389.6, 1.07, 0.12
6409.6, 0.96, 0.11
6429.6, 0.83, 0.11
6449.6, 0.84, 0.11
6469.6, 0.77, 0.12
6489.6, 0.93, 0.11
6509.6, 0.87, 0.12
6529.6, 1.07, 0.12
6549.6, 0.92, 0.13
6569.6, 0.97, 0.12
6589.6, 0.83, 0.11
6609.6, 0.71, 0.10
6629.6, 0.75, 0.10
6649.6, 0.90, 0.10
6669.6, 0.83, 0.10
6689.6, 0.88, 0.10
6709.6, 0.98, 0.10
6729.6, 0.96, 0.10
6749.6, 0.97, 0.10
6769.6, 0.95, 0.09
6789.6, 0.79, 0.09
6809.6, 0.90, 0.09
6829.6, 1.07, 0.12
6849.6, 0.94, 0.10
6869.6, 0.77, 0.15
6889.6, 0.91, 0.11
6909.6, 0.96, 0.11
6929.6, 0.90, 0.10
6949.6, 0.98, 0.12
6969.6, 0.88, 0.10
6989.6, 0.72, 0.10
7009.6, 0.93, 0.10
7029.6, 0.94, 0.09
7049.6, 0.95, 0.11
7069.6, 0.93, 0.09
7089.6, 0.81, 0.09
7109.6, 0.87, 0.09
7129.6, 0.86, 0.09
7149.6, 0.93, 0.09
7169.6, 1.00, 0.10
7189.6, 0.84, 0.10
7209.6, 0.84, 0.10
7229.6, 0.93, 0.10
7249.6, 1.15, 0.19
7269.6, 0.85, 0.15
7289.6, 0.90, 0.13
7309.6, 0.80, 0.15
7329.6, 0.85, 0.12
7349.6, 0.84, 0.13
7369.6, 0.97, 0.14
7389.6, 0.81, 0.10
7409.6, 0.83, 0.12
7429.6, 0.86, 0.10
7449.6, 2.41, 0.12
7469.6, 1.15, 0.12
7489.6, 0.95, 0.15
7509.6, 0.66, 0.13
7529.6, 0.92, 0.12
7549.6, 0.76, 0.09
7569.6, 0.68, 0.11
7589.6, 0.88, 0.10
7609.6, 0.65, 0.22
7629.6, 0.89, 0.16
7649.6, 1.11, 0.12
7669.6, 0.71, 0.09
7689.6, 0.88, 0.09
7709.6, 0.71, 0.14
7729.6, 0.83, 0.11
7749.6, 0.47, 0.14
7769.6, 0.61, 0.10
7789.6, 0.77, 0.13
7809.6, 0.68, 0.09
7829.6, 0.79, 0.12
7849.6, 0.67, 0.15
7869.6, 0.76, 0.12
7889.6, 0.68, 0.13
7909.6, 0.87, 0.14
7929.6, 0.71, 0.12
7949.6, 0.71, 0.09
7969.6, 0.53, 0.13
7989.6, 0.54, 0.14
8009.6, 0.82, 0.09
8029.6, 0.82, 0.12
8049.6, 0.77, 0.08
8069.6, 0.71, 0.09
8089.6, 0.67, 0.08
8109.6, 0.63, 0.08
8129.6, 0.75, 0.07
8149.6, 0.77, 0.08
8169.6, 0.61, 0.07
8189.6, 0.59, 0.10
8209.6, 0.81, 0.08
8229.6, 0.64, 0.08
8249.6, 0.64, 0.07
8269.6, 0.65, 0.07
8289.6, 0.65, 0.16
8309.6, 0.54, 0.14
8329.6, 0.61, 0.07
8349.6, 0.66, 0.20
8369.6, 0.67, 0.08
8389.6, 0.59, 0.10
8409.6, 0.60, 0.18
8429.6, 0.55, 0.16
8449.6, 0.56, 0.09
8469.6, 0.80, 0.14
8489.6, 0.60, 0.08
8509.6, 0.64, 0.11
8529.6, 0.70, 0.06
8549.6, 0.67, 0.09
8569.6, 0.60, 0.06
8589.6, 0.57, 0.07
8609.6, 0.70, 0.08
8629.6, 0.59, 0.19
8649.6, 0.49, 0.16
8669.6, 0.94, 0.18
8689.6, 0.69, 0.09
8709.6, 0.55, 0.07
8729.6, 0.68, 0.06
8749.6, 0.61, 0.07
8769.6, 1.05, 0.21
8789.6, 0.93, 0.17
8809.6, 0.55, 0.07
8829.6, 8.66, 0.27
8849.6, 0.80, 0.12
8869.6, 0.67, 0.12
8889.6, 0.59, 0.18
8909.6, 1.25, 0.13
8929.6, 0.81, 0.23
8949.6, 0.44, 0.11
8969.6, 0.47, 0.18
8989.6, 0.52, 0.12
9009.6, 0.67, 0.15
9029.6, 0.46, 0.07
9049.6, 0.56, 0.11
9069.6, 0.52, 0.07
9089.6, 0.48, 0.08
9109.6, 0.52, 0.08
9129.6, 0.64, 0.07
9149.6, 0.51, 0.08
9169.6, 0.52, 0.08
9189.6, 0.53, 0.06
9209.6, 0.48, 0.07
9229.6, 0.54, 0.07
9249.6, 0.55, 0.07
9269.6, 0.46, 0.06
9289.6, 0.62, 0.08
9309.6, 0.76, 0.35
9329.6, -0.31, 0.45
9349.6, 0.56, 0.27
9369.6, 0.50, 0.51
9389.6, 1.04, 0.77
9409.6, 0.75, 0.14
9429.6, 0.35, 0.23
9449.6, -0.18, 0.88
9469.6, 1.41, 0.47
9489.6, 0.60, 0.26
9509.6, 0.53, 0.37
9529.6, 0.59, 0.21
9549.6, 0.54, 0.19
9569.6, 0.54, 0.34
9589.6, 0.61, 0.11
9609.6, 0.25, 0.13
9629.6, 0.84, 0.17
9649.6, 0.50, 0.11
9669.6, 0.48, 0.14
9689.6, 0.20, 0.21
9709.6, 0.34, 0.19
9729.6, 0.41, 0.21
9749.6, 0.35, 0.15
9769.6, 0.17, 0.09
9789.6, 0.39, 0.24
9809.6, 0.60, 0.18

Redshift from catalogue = 0.14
